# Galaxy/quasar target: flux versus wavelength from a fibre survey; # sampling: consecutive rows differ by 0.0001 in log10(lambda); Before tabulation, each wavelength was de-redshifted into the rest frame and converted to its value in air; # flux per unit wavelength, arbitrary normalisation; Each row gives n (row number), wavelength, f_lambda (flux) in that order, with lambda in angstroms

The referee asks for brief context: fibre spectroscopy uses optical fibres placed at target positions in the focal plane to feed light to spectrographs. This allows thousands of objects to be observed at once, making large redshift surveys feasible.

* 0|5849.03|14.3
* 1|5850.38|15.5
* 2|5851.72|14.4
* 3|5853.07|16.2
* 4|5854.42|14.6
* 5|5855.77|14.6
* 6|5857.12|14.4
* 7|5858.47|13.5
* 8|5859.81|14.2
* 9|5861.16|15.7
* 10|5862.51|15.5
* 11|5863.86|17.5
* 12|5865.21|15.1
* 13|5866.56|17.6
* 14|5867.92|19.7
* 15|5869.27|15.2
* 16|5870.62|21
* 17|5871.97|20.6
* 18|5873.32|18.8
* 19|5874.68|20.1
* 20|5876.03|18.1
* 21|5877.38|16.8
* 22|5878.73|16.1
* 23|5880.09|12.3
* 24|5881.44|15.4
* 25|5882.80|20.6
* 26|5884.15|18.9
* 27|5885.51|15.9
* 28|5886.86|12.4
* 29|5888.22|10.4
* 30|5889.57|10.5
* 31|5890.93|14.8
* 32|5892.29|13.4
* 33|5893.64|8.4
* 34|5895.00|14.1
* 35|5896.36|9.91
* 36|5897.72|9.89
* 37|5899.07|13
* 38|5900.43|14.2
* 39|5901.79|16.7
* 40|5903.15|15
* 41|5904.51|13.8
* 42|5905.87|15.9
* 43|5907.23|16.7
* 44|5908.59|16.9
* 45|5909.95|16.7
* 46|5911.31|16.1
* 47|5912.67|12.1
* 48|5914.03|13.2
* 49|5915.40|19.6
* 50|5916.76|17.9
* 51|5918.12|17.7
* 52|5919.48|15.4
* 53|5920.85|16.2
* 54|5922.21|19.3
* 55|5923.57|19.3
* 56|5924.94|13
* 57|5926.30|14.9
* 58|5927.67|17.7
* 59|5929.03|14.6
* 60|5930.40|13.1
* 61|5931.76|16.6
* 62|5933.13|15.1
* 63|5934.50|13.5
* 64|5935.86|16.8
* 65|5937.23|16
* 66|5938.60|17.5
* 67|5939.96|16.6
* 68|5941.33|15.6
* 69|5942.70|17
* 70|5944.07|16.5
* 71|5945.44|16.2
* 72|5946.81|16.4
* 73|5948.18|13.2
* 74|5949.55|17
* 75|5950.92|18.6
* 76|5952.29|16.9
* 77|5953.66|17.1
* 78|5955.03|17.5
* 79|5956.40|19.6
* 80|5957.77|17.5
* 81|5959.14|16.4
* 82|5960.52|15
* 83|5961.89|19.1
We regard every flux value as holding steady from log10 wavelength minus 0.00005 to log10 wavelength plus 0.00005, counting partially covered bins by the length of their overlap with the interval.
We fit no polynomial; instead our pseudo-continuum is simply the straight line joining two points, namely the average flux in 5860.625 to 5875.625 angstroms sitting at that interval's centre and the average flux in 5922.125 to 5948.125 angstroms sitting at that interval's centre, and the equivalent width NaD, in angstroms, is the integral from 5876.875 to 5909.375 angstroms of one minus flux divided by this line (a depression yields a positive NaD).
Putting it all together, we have 5.5 angstroms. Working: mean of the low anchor 17.9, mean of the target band 14.2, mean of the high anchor 15.9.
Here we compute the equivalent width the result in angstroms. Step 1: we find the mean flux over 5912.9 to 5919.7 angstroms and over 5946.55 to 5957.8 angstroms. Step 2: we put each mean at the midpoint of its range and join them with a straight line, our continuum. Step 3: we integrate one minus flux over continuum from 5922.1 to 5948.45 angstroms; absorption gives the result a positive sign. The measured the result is 1.4 angstroms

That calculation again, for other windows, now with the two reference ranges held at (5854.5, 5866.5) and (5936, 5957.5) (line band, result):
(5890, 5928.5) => 2.6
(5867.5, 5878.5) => -2.3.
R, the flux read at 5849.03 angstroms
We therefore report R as 14.3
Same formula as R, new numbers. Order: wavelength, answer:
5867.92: 19.7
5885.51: 15.9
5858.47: 13.5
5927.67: 17.7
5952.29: 16.9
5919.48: 15.4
